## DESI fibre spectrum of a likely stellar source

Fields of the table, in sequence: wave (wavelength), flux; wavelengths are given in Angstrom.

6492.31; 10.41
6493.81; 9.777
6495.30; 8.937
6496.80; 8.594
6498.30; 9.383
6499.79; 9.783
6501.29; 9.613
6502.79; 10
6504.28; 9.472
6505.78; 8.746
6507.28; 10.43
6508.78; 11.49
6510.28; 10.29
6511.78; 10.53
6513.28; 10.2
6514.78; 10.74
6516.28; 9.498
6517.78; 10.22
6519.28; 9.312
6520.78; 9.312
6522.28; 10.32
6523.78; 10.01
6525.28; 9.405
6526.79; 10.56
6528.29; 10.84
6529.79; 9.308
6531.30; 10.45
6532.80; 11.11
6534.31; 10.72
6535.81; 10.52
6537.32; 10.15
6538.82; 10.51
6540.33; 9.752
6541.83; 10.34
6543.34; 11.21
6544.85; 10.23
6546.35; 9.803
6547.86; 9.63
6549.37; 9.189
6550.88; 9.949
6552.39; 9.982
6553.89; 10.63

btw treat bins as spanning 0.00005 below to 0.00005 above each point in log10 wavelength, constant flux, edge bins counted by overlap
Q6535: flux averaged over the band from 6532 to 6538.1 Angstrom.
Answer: 10.6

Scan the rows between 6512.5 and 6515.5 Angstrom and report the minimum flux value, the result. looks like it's 10.2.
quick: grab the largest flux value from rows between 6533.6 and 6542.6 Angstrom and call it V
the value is 10.72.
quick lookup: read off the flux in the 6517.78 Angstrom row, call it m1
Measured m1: 10.22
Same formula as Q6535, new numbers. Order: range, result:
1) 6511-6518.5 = 10.2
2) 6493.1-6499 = 9.16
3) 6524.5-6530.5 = 10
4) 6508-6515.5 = 10.6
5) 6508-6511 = 10.9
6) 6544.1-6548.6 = 9.9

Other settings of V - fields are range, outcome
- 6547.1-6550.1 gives 9.63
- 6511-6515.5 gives 10.74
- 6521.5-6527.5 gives 10.56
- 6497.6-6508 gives 10.43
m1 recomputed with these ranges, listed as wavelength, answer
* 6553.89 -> 10.63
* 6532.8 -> 11.11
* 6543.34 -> 11.21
